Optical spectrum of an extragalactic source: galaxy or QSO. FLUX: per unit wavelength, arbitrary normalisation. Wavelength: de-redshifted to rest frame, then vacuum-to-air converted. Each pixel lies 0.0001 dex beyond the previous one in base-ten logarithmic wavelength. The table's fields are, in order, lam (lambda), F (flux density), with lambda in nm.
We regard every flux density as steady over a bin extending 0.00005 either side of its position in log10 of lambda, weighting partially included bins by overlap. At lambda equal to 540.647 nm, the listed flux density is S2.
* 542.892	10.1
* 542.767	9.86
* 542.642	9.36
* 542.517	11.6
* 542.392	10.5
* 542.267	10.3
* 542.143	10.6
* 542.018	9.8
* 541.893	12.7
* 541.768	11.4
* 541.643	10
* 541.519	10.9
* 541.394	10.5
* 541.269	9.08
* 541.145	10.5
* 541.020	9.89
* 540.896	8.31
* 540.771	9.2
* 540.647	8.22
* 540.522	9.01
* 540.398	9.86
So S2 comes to 8.22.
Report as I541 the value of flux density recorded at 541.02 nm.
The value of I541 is 9.89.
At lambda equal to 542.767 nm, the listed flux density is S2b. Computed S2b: 9.86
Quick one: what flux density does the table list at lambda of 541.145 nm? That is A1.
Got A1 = 10.5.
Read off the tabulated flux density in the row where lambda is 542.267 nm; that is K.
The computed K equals 10.3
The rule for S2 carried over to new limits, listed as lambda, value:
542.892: 10.1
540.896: 8.31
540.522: 9.01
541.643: 10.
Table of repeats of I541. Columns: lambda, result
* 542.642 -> 9.36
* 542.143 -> 10.6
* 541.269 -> 9.08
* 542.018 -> 9.8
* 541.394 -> 10.5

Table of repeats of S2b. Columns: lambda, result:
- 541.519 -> 10.9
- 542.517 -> 11.6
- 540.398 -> 9.86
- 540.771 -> 9.2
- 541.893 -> 12.7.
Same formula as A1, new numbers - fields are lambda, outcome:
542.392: 10.5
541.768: 11.4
